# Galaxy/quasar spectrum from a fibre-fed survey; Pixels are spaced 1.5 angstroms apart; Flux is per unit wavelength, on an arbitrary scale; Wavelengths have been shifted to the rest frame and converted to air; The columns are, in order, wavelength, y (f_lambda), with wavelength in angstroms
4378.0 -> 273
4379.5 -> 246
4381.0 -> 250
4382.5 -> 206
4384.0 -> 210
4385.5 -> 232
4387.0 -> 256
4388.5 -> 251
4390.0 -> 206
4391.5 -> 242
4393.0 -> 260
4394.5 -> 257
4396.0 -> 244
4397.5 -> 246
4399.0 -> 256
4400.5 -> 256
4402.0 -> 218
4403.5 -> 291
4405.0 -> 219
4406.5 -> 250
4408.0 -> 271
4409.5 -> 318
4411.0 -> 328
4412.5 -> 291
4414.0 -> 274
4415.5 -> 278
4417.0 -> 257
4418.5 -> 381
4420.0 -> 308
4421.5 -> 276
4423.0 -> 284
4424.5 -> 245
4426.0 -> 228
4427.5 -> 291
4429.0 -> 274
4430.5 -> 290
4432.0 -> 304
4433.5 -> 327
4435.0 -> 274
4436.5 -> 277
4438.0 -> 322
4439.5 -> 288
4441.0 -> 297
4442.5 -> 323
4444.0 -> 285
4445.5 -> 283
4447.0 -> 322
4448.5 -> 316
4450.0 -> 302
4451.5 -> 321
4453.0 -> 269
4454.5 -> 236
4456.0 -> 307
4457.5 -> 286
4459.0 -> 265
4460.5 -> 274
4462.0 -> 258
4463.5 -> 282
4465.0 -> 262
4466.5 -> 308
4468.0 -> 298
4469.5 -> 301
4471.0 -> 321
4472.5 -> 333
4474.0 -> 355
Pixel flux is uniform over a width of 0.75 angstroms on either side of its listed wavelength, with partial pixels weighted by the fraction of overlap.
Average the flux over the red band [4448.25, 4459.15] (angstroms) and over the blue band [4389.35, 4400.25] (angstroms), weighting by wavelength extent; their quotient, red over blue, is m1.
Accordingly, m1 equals 1.2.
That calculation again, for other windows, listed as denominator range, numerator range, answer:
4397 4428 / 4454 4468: 1.01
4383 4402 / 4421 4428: 1.09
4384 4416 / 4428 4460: 1.14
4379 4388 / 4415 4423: 1.28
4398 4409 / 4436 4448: 1.19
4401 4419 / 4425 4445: 1.04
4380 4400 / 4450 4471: 1.18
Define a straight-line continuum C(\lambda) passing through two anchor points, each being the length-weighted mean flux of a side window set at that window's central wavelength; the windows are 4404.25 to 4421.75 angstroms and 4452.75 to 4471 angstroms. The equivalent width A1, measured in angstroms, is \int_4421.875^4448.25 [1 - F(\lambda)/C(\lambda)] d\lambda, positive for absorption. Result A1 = -0.44 angstroms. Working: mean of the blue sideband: 288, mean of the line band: 289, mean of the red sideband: 281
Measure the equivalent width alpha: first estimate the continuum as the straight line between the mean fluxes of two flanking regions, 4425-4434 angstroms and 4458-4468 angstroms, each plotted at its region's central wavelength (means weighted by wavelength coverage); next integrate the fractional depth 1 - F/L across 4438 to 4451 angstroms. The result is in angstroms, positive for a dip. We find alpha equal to -1.1 angstroms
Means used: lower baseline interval 283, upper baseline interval 277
